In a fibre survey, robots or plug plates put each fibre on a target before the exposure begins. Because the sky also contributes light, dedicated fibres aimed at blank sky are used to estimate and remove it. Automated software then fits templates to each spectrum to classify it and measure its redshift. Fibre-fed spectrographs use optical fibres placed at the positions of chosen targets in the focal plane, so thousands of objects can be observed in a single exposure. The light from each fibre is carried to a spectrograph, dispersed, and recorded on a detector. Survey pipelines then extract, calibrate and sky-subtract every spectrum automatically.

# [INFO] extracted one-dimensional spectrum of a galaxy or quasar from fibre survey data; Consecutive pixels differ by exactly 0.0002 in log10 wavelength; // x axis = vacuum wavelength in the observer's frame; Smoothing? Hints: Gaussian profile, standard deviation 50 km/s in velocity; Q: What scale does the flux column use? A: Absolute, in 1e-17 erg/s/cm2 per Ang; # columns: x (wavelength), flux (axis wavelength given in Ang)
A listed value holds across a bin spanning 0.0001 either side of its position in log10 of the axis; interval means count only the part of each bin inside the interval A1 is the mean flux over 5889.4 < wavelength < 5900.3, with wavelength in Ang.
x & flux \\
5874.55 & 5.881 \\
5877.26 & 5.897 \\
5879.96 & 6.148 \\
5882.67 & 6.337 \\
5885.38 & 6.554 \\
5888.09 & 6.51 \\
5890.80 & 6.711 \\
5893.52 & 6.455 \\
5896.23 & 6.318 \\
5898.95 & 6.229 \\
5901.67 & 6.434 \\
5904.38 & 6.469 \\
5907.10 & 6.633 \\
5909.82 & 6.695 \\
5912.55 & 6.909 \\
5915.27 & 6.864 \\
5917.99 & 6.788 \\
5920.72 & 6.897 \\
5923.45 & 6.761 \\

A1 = 6.43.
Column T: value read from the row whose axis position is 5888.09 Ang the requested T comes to 6.51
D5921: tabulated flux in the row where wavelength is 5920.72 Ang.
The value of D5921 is 6.897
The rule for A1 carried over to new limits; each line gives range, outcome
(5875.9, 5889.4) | 6.29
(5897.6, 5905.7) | 6.38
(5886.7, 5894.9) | 6.56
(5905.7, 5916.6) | 6.77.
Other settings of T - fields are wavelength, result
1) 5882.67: 6.337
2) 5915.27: 6.864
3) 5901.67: 6.434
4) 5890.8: 6.711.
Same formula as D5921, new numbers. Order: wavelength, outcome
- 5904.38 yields 6.469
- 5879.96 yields 6.148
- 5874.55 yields 5.881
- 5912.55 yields 6.909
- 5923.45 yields 6.761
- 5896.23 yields 6.318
